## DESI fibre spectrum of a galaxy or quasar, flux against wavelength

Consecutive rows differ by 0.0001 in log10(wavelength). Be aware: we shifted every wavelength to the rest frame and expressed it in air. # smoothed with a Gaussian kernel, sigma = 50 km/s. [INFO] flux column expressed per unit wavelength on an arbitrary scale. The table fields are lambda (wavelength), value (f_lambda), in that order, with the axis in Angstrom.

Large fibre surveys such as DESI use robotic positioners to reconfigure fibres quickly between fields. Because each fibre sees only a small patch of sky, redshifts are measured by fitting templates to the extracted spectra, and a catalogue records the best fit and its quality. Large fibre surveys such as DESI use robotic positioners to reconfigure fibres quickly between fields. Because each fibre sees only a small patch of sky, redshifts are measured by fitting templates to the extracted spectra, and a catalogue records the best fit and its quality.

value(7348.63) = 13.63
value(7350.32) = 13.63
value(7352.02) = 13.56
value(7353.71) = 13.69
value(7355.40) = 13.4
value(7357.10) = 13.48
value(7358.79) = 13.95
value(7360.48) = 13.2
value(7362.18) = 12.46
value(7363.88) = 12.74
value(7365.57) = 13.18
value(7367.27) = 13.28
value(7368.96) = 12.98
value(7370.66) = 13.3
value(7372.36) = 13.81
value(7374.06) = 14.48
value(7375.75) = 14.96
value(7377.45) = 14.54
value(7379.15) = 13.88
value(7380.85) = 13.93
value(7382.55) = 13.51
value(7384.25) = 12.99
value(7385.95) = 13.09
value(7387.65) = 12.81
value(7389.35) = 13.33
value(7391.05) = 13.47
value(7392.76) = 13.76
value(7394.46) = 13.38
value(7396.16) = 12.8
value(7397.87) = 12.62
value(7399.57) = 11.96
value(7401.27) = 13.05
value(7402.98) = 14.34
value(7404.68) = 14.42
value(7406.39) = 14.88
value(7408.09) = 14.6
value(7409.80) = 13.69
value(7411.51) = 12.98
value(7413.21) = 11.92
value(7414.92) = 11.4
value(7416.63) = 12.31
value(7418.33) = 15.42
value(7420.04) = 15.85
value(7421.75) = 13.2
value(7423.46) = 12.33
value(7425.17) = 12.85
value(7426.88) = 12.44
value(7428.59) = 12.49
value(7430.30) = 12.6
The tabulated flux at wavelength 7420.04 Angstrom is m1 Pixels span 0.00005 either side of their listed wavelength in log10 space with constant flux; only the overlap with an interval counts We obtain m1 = 15.85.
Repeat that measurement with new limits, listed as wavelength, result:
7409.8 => 13.69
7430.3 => 12.6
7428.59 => 12.49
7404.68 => 14.42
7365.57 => 13.18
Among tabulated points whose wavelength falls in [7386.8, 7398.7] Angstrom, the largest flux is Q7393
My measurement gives 13.76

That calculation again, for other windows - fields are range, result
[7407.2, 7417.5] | 14.6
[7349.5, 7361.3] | 13.95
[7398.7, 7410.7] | 14.88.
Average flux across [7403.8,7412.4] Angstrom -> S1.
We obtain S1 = 14.1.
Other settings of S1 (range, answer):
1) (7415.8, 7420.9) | 14.6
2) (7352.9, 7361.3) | 13.6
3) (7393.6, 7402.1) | 12.8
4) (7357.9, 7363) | 13.2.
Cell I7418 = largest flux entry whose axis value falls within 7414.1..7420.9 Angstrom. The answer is 15.85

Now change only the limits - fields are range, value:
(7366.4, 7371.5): 13.3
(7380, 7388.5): 13.93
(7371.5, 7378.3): 14.96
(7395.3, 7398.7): 12.8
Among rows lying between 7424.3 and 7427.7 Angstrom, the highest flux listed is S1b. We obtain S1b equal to 12.85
